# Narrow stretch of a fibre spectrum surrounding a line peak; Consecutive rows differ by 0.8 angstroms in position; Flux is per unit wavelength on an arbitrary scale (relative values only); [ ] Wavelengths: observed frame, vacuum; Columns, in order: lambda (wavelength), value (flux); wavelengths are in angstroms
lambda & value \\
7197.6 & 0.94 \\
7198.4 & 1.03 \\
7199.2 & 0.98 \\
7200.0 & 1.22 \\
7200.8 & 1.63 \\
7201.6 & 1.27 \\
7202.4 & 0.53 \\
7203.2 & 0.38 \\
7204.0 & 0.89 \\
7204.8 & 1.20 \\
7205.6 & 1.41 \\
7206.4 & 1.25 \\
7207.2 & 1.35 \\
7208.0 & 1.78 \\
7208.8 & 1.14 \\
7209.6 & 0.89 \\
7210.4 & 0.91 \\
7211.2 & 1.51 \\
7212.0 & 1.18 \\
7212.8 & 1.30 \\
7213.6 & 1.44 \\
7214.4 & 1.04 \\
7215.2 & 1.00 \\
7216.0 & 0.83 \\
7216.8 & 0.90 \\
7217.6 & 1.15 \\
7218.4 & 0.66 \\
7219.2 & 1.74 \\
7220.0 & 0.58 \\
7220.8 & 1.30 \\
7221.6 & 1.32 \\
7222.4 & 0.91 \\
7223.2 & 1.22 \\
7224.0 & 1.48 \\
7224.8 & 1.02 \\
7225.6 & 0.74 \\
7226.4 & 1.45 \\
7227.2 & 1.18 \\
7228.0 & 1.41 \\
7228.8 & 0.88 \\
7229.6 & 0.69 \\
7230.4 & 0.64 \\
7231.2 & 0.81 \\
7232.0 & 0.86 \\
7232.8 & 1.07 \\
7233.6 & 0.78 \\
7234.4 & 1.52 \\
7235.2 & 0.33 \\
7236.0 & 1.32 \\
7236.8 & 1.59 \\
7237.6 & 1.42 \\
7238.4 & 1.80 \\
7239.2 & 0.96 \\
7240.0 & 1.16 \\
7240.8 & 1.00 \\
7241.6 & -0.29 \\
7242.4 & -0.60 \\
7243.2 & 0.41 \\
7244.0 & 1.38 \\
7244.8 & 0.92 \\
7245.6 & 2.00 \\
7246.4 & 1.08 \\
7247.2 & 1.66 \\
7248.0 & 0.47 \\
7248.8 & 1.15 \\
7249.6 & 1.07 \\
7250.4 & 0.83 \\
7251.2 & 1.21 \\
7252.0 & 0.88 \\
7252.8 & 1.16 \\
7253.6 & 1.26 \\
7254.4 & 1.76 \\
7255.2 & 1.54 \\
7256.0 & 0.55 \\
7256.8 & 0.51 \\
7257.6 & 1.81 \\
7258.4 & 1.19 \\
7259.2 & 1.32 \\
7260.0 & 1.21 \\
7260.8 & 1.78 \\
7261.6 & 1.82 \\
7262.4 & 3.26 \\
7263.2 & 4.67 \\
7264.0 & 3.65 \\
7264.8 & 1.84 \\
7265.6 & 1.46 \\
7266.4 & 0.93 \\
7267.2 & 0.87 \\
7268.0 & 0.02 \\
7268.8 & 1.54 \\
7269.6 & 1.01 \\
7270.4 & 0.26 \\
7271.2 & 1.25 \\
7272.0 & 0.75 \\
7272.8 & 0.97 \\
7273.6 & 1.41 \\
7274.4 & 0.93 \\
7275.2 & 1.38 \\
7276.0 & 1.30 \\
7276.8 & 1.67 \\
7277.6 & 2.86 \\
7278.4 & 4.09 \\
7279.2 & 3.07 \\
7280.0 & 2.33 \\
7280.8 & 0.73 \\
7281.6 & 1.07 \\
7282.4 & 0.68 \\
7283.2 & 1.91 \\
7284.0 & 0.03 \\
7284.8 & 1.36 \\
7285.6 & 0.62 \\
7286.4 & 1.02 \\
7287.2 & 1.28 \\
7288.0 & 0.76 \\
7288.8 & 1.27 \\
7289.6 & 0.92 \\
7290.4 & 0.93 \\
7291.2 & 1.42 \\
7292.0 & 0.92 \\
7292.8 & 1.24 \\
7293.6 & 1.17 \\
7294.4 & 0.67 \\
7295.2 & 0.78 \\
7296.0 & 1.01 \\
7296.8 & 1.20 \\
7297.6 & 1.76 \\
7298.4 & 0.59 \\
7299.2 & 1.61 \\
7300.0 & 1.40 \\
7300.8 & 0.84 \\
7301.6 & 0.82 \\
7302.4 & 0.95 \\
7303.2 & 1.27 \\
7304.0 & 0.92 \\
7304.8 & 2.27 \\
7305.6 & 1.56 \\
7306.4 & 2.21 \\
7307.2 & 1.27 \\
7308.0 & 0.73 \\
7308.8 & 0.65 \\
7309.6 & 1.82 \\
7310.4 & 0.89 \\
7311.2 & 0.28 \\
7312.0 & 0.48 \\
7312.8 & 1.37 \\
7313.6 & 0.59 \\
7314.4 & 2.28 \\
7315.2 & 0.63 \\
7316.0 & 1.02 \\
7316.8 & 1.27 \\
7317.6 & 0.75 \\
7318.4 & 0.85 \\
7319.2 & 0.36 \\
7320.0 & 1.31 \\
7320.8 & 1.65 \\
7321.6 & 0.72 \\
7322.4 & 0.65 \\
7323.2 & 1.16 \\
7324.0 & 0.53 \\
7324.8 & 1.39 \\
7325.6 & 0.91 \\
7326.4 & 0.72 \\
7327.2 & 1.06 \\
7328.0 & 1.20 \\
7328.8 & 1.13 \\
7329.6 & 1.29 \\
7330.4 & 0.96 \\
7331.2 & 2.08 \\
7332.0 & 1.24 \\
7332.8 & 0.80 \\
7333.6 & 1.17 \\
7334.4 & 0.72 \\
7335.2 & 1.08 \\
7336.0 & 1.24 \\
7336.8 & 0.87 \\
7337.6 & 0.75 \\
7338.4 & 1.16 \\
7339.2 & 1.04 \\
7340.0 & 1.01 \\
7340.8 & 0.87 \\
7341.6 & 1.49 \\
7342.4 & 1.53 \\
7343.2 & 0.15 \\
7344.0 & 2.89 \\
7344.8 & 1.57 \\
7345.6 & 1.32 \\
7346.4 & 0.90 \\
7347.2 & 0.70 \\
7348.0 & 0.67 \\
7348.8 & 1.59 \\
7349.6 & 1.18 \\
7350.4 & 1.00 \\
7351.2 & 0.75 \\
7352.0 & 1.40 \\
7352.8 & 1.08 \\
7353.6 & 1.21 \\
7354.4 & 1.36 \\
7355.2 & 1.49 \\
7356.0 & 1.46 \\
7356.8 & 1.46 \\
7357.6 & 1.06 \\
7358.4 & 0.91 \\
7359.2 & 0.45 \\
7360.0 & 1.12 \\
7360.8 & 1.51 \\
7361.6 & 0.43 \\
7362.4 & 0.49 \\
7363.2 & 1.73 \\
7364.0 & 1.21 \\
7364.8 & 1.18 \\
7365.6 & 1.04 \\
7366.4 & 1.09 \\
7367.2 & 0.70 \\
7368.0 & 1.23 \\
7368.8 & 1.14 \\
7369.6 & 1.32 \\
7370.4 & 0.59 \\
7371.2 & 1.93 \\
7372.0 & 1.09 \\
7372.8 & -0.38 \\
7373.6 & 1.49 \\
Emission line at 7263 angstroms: [S II]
